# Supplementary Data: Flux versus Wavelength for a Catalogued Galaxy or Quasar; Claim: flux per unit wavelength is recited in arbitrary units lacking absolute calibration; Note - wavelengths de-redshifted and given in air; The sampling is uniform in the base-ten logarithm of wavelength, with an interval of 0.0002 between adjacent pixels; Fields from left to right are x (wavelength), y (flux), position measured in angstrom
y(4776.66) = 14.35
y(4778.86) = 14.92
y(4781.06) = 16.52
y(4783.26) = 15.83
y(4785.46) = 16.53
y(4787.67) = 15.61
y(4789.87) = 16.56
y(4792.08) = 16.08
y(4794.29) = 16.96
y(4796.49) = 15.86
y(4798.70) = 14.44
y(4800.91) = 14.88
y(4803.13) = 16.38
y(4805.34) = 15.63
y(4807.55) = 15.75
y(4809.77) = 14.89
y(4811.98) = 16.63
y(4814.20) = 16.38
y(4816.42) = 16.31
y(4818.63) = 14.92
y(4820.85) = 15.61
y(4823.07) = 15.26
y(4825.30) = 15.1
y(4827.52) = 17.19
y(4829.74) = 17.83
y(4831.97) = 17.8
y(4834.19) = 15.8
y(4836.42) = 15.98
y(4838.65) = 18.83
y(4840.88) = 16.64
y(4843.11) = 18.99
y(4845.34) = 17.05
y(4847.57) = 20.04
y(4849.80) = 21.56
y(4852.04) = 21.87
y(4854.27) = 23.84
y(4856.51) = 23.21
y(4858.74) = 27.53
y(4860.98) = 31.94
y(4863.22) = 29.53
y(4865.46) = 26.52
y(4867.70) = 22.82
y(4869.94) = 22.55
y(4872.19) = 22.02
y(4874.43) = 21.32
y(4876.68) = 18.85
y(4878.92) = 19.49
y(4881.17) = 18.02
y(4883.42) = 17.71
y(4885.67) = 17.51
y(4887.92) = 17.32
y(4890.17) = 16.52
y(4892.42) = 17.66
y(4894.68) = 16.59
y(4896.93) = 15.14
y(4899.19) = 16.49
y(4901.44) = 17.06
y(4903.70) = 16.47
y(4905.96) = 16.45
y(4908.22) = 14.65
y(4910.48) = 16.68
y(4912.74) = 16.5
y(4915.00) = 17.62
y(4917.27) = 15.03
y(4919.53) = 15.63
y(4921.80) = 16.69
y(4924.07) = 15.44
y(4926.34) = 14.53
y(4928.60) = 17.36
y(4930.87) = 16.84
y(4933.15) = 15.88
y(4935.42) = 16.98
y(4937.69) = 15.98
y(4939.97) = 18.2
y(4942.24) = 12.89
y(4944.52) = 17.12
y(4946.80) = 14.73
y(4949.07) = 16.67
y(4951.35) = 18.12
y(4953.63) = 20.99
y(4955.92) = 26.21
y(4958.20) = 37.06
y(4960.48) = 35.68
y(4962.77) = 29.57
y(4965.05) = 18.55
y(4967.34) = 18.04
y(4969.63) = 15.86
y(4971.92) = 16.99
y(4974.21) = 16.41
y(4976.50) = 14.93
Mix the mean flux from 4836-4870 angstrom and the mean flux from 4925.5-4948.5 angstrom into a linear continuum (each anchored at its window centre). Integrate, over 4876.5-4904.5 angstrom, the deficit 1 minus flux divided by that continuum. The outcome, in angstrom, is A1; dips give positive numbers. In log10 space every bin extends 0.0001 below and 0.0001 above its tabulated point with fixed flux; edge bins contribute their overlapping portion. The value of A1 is 3.5 angstrom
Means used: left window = 22.6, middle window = 17.3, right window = 16.1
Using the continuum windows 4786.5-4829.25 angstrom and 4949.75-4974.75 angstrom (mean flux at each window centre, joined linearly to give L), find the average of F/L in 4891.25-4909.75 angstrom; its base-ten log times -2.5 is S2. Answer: 0.23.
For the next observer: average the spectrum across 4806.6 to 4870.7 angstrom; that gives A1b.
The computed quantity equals 19.6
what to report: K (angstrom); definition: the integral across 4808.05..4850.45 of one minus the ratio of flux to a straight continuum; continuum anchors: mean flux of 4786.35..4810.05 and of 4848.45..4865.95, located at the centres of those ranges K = 8.1 angstrom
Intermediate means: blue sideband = 15.8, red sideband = 25.7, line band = 16.9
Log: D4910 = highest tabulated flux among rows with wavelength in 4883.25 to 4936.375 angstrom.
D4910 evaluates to 17.71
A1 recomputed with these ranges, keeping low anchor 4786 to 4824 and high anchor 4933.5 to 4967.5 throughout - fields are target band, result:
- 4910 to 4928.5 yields 3.6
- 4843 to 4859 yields -3.8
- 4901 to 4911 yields 1.7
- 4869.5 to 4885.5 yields -1.1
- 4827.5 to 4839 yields -0.2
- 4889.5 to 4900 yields 1.4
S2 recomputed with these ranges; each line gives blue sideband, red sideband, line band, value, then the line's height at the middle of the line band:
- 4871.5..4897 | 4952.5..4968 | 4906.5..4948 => 0.392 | 23.1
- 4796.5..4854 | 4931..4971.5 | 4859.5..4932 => 0.007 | 18.9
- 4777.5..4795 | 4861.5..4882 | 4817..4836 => 0.185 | 19.2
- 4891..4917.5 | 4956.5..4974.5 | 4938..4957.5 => 0.184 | 21.8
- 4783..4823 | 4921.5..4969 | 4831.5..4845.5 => -0.031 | 16.8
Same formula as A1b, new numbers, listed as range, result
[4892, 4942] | 16.3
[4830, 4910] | 19.7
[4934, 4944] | 16.1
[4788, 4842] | 16.1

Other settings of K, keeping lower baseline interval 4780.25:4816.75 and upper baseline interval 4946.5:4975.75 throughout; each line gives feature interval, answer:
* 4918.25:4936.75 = 4.1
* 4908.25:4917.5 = 1.8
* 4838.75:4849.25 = -0.5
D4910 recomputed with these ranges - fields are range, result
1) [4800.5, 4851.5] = 21.56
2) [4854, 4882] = 31.94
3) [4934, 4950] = 18.2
